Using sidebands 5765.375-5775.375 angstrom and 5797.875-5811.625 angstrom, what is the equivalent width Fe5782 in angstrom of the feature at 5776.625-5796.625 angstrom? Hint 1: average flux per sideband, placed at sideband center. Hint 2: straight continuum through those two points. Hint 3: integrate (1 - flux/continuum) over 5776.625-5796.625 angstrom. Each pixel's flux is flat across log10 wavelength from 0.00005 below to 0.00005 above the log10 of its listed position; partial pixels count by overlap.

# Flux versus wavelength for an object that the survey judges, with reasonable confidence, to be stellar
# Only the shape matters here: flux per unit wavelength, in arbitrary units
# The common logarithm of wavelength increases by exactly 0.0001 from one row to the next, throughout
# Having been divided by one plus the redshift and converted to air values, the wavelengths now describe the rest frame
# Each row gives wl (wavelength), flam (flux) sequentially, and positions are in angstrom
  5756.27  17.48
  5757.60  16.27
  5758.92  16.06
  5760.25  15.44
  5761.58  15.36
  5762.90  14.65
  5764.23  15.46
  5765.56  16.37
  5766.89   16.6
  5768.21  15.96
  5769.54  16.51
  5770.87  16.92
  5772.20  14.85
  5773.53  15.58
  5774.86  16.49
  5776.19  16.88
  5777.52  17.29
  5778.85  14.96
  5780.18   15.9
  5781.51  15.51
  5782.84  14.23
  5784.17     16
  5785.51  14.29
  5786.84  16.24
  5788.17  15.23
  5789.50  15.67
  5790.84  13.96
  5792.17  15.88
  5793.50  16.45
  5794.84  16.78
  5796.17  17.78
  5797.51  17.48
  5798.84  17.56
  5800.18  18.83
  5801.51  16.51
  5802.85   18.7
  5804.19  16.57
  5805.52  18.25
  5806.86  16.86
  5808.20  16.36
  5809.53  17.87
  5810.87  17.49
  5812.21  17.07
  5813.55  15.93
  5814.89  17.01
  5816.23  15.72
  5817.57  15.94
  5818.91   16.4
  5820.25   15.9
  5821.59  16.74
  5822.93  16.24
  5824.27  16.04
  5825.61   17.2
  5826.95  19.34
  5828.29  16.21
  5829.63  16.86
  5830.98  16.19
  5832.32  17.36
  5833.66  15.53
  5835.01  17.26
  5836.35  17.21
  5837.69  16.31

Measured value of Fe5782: 1.25 angstrom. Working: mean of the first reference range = 16.1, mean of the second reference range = 17.5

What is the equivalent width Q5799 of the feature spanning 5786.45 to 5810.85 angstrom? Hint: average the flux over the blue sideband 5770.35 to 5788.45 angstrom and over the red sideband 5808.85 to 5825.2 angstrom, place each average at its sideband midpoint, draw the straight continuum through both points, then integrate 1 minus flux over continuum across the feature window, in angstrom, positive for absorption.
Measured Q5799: -1.1 angstrom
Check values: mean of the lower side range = 15.7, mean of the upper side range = 16.5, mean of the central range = 16.9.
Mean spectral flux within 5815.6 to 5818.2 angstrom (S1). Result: 15.8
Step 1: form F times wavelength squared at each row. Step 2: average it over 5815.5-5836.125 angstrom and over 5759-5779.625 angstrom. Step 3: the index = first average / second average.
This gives 1.06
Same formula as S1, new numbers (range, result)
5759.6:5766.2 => 15.4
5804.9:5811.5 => 17.4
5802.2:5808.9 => 17.4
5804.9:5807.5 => 17.5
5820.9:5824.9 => 16.3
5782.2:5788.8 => 15.2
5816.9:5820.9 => 16.1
